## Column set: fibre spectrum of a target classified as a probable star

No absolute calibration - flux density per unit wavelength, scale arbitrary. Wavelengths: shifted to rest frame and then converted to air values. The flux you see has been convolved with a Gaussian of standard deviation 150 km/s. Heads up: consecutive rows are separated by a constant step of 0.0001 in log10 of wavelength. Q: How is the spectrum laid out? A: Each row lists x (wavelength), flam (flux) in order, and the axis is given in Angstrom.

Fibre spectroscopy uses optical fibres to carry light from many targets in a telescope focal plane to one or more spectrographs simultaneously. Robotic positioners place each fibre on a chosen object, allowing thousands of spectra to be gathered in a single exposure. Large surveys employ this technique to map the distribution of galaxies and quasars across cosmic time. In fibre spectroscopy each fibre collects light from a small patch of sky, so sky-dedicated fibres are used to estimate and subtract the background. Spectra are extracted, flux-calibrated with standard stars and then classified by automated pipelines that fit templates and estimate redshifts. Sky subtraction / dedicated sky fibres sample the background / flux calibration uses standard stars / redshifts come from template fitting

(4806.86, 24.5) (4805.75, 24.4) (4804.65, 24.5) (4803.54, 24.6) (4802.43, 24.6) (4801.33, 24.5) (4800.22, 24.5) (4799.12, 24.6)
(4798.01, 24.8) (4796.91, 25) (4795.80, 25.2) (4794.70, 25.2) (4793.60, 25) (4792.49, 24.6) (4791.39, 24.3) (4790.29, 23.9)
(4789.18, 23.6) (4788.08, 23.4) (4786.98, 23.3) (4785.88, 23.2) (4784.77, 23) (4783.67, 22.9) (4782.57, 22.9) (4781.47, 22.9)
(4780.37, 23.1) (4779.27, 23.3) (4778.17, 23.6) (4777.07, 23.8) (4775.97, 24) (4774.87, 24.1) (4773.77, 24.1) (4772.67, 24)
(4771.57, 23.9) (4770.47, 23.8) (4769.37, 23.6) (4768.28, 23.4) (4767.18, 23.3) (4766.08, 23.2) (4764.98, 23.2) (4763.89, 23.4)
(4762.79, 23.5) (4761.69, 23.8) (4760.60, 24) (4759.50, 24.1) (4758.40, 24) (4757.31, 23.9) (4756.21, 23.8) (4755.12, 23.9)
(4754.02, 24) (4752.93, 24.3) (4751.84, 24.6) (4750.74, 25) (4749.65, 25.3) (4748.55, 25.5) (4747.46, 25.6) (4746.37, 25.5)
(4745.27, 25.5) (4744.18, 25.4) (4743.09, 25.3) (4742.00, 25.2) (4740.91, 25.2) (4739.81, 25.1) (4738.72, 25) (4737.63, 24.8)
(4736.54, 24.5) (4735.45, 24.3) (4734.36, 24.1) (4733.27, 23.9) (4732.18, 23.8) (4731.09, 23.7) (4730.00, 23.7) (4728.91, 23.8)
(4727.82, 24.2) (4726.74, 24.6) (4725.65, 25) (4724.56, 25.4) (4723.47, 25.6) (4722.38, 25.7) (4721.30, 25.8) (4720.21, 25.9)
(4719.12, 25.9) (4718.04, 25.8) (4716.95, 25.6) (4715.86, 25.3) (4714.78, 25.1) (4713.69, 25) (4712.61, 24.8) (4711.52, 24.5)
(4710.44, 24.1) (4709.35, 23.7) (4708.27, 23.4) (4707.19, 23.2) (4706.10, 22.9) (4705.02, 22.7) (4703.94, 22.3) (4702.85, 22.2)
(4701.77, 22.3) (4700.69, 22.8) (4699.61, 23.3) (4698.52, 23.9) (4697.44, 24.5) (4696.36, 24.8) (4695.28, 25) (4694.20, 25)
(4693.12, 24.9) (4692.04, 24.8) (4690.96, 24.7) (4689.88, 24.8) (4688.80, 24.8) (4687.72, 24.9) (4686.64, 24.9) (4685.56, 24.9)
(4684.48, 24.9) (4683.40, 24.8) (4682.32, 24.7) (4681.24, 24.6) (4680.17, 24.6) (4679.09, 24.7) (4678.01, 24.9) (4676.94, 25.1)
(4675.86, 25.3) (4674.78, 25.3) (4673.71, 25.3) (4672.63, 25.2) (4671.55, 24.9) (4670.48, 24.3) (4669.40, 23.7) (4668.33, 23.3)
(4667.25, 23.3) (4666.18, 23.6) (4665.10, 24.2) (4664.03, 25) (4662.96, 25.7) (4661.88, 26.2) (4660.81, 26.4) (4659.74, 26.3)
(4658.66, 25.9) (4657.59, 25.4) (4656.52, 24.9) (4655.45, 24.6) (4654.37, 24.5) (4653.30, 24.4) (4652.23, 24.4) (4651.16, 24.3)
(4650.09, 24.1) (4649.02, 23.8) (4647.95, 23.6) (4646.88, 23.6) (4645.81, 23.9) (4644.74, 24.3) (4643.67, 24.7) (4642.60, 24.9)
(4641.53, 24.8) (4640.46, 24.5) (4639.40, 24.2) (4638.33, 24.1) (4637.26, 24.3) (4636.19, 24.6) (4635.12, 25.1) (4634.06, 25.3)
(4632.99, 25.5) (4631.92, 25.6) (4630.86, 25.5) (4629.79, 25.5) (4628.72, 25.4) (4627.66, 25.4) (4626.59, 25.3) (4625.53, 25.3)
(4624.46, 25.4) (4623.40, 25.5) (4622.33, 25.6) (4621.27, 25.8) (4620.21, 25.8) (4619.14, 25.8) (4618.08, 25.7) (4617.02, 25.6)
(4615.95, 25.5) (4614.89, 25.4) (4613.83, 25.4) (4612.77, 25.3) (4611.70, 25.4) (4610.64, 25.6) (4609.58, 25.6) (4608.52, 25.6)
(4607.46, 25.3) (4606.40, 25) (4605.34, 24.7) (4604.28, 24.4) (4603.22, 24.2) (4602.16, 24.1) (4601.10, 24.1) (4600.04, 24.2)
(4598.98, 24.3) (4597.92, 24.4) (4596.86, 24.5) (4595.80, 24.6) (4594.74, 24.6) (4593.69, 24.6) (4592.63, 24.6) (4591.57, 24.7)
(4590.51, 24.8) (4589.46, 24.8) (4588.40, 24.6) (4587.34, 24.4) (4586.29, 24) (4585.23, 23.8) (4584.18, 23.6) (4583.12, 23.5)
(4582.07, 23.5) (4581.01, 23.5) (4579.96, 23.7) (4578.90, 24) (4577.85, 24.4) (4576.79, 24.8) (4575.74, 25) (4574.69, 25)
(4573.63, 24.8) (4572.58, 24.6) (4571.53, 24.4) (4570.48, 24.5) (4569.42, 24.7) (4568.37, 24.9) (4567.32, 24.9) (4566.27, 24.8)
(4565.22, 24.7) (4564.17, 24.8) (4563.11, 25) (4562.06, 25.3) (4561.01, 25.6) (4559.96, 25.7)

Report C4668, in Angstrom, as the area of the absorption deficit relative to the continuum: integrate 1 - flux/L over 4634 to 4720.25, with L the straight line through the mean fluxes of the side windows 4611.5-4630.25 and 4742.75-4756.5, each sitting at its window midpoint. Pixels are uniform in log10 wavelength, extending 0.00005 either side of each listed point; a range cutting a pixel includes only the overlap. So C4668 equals 2.5 Angstrom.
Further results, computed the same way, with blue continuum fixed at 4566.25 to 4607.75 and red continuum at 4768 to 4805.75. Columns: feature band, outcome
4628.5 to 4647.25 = -0.3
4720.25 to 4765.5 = -0.9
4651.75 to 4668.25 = -0.5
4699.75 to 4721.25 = 0.0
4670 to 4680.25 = -0.3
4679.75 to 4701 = -0.4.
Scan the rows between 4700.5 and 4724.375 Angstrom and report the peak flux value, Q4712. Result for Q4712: 25.9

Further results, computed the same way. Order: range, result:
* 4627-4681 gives 26.4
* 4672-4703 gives 25.3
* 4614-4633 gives 25.8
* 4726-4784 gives 25.6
